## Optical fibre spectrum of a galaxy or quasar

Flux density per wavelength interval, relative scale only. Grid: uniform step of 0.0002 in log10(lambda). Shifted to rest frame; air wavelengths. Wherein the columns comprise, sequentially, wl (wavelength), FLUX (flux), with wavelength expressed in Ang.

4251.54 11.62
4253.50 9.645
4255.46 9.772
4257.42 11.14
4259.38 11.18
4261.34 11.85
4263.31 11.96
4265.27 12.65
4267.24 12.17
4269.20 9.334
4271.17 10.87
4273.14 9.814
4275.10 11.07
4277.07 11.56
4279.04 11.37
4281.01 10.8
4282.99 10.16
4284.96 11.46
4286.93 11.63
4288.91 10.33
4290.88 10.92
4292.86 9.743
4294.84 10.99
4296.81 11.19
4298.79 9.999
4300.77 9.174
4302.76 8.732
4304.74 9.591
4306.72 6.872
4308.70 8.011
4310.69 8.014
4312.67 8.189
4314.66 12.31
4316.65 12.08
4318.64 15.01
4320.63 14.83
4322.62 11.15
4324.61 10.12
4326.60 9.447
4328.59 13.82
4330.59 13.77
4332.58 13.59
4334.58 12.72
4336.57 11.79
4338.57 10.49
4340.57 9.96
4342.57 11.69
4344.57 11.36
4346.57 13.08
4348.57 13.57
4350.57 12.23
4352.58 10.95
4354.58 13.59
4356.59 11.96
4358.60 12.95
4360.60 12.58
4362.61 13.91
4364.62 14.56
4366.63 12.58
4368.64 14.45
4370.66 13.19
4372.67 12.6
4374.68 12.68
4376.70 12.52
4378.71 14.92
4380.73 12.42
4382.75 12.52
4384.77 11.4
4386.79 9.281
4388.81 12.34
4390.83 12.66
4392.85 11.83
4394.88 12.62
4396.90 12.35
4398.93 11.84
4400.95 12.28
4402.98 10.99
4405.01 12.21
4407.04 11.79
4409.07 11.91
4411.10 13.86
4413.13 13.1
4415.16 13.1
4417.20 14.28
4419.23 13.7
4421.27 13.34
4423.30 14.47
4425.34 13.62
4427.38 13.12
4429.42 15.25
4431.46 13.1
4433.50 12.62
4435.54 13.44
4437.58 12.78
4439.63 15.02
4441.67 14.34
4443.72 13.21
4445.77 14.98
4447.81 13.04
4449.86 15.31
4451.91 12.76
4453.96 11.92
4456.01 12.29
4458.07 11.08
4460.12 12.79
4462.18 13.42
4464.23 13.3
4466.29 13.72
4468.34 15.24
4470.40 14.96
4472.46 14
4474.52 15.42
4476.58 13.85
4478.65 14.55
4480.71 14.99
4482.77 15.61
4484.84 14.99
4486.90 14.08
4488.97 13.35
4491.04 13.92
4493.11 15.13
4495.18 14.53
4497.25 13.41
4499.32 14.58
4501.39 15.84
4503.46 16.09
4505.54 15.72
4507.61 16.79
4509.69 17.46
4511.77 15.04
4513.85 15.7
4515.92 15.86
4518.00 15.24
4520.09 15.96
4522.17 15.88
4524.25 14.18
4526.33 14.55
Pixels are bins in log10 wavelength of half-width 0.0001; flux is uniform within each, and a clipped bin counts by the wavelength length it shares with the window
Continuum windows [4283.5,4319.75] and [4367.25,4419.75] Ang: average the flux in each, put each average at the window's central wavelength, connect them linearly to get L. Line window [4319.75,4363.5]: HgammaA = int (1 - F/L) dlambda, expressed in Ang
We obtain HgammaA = -3.85 Ang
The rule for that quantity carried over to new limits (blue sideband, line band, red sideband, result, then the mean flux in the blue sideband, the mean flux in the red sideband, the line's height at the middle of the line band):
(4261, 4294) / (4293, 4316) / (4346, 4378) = 4.4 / 11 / 13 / 11.6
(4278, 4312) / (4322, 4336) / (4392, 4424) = -1.7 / 9.92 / 12.7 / 10.8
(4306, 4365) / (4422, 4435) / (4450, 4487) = -0.4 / 11.8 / 13.9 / 13.2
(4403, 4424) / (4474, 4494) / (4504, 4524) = 0.6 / 13.1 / 15.9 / 15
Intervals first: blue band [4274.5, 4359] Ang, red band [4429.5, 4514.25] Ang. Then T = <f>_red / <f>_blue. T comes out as 1.3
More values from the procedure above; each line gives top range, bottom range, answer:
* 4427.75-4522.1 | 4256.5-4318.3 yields 1.37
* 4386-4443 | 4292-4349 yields 1.17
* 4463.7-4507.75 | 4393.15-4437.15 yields 1.13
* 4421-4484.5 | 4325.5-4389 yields 1.11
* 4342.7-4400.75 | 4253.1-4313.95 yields 1.22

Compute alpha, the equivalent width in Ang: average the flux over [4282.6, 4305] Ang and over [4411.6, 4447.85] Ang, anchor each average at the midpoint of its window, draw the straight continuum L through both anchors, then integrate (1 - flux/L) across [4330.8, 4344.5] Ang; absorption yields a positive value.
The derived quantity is -0.4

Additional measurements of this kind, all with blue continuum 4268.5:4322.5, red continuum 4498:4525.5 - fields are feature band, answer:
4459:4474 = 0.7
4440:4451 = -0.1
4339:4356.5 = -0.3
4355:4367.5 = -1.0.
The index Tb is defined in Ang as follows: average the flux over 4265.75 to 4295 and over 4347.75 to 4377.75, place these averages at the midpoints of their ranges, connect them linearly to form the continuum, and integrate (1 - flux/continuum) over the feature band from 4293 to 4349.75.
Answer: 3.8 Ang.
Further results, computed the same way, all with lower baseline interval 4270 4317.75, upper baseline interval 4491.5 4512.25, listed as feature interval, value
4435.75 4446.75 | -0.1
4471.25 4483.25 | 0.1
